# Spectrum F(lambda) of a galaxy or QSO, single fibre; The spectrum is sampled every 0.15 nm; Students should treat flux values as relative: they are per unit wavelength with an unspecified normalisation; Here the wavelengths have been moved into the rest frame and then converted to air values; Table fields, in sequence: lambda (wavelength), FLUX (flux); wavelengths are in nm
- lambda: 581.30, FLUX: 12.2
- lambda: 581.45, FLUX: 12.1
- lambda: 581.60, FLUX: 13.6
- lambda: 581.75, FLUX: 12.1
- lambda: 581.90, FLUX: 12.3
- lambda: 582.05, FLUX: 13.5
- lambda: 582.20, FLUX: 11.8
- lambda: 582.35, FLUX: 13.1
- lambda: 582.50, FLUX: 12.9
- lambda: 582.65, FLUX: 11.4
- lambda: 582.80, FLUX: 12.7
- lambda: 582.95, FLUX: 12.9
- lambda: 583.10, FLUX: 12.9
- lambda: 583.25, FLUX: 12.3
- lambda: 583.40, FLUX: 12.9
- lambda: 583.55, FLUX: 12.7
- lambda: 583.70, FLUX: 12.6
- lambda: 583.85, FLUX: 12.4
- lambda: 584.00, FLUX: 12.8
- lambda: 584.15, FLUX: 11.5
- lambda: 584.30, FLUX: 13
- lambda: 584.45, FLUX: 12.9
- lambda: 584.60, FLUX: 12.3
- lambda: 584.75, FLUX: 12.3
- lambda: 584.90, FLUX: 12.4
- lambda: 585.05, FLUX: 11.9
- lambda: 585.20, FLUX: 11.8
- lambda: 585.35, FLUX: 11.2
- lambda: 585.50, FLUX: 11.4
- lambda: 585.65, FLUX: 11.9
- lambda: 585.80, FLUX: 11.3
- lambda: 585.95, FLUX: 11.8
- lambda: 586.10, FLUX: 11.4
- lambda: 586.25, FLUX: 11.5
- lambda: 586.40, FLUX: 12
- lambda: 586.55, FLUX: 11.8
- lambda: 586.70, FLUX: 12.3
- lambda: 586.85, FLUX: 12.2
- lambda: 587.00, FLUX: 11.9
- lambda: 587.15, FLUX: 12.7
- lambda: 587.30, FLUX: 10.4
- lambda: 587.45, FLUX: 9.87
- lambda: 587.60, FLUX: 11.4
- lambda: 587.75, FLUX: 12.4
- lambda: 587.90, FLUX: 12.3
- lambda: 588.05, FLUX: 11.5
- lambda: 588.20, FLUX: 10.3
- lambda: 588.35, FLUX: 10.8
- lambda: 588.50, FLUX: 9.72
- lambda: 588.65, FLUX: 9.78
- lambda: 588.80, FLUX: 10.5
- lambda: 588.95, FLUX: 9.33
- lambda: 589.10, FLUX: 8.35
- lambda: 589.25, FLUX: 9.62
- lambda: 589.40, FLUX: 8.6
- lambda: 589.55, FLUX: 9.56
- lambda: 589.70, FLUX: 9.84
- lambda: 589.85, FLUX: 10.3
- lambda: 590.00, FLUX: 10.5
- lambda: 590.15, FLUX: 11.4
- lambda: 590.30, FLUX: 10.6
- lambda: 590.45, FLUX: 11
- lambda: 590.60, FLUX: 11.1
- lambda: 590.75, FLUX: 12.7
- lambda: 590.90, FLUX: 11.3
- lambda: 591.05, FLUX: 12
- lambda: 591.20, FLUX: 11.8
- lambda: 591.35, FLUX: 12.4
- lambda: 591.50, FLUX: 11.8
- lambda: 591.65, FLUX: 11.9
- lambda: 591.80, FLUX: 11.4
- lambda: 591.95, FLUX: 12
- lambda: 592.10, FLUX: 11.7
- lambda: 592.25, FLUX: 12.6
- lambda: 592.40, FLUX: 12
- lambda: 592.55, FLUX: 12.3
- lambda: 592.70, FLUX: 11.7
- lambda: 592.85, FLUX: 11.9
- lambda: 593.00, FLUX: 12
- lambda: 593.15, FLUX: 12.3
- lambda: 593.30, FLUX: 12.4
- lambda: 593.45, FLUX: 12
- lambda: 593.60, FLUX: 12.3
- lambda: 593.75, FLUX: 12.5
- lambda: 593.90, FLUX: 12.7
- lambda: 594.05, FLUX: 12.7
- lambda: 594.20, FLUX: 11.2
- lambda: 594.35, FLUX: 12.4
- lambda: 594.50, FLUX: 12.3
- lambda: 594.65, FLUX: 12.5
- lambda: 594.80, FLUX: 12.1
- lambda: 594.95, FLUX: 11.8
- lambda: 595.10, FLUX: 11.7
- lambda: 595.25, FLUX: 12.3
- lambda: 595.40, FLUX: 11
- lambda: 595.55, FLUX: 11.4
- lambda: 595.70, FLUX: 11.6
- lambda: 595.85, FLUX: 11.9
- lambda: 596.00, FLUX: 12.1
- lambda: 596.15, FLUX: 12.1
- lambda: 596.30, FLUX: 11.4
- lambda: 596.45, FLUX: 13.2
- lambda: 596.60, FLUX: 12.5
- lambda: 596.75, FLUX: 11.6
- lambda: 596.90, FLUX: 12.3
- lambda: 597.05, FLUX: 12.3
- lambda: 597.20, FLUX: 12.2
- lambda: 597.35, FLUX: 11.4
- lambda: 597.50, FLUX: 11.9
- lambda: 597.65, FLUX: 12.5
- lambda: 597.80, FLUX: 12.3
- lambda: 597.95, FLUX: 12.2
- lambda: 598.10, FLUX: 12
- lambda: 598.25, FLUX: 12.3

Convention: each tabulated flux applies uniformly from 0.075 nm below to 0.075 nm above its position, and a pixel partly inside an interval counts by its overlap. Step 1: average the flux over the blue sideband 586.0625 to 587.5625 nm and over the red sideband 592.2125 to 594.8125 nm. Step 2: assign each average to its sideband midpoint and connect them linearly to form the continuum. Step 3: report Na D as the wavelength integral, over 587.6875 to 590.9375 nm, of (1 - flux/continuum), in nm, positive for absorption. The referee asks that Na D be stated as 0.36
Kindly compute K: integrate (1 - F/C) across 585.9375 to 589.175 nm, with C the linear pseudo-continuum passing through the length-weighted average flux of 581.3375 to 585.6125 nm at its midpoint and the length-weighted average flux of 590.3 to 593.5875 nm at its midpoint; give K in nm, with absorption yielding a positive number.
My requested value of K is 0.287 nm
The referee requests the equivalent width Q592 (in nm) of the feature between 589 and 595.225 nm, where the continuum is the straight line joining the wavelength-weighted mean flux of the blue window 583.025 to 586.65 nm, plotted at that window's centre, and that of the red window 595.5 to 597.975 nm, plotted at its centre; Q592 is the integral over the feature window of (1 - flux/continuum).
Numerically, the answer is 0.28 nm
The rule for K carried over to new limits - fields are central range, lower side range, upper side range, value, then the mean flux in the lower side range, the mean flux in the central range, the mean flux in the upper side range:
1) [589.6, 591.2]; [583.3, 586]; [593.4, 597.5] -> 0.14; 12.2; 11.1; 12.1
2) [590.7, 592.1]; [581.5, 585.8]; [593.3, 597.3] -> 0.03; 12.4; 11.9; 12.1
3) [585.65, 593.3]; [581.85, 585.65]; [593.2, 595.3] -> 0.64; 12.4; 11.3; 12.2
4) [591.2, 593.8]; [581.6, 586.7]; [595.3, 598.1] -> 0.01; 12.3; 12.1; 12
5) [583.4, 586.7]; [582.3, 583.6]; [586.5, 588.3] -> 0.02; 12.6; 12.1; 11.6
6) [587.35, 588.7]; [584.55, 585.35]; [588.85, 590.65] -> -0.02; 12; 10.9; 10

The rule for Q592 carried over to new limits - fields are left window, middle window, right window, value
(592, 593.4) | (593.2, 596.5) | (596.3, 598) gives 0.020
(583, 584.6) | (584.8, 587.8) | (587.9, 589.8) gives -0.112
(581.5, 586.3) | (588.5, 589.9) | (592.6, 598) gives 0.305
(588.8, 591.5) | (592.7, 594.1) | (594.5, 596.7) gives -0.102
